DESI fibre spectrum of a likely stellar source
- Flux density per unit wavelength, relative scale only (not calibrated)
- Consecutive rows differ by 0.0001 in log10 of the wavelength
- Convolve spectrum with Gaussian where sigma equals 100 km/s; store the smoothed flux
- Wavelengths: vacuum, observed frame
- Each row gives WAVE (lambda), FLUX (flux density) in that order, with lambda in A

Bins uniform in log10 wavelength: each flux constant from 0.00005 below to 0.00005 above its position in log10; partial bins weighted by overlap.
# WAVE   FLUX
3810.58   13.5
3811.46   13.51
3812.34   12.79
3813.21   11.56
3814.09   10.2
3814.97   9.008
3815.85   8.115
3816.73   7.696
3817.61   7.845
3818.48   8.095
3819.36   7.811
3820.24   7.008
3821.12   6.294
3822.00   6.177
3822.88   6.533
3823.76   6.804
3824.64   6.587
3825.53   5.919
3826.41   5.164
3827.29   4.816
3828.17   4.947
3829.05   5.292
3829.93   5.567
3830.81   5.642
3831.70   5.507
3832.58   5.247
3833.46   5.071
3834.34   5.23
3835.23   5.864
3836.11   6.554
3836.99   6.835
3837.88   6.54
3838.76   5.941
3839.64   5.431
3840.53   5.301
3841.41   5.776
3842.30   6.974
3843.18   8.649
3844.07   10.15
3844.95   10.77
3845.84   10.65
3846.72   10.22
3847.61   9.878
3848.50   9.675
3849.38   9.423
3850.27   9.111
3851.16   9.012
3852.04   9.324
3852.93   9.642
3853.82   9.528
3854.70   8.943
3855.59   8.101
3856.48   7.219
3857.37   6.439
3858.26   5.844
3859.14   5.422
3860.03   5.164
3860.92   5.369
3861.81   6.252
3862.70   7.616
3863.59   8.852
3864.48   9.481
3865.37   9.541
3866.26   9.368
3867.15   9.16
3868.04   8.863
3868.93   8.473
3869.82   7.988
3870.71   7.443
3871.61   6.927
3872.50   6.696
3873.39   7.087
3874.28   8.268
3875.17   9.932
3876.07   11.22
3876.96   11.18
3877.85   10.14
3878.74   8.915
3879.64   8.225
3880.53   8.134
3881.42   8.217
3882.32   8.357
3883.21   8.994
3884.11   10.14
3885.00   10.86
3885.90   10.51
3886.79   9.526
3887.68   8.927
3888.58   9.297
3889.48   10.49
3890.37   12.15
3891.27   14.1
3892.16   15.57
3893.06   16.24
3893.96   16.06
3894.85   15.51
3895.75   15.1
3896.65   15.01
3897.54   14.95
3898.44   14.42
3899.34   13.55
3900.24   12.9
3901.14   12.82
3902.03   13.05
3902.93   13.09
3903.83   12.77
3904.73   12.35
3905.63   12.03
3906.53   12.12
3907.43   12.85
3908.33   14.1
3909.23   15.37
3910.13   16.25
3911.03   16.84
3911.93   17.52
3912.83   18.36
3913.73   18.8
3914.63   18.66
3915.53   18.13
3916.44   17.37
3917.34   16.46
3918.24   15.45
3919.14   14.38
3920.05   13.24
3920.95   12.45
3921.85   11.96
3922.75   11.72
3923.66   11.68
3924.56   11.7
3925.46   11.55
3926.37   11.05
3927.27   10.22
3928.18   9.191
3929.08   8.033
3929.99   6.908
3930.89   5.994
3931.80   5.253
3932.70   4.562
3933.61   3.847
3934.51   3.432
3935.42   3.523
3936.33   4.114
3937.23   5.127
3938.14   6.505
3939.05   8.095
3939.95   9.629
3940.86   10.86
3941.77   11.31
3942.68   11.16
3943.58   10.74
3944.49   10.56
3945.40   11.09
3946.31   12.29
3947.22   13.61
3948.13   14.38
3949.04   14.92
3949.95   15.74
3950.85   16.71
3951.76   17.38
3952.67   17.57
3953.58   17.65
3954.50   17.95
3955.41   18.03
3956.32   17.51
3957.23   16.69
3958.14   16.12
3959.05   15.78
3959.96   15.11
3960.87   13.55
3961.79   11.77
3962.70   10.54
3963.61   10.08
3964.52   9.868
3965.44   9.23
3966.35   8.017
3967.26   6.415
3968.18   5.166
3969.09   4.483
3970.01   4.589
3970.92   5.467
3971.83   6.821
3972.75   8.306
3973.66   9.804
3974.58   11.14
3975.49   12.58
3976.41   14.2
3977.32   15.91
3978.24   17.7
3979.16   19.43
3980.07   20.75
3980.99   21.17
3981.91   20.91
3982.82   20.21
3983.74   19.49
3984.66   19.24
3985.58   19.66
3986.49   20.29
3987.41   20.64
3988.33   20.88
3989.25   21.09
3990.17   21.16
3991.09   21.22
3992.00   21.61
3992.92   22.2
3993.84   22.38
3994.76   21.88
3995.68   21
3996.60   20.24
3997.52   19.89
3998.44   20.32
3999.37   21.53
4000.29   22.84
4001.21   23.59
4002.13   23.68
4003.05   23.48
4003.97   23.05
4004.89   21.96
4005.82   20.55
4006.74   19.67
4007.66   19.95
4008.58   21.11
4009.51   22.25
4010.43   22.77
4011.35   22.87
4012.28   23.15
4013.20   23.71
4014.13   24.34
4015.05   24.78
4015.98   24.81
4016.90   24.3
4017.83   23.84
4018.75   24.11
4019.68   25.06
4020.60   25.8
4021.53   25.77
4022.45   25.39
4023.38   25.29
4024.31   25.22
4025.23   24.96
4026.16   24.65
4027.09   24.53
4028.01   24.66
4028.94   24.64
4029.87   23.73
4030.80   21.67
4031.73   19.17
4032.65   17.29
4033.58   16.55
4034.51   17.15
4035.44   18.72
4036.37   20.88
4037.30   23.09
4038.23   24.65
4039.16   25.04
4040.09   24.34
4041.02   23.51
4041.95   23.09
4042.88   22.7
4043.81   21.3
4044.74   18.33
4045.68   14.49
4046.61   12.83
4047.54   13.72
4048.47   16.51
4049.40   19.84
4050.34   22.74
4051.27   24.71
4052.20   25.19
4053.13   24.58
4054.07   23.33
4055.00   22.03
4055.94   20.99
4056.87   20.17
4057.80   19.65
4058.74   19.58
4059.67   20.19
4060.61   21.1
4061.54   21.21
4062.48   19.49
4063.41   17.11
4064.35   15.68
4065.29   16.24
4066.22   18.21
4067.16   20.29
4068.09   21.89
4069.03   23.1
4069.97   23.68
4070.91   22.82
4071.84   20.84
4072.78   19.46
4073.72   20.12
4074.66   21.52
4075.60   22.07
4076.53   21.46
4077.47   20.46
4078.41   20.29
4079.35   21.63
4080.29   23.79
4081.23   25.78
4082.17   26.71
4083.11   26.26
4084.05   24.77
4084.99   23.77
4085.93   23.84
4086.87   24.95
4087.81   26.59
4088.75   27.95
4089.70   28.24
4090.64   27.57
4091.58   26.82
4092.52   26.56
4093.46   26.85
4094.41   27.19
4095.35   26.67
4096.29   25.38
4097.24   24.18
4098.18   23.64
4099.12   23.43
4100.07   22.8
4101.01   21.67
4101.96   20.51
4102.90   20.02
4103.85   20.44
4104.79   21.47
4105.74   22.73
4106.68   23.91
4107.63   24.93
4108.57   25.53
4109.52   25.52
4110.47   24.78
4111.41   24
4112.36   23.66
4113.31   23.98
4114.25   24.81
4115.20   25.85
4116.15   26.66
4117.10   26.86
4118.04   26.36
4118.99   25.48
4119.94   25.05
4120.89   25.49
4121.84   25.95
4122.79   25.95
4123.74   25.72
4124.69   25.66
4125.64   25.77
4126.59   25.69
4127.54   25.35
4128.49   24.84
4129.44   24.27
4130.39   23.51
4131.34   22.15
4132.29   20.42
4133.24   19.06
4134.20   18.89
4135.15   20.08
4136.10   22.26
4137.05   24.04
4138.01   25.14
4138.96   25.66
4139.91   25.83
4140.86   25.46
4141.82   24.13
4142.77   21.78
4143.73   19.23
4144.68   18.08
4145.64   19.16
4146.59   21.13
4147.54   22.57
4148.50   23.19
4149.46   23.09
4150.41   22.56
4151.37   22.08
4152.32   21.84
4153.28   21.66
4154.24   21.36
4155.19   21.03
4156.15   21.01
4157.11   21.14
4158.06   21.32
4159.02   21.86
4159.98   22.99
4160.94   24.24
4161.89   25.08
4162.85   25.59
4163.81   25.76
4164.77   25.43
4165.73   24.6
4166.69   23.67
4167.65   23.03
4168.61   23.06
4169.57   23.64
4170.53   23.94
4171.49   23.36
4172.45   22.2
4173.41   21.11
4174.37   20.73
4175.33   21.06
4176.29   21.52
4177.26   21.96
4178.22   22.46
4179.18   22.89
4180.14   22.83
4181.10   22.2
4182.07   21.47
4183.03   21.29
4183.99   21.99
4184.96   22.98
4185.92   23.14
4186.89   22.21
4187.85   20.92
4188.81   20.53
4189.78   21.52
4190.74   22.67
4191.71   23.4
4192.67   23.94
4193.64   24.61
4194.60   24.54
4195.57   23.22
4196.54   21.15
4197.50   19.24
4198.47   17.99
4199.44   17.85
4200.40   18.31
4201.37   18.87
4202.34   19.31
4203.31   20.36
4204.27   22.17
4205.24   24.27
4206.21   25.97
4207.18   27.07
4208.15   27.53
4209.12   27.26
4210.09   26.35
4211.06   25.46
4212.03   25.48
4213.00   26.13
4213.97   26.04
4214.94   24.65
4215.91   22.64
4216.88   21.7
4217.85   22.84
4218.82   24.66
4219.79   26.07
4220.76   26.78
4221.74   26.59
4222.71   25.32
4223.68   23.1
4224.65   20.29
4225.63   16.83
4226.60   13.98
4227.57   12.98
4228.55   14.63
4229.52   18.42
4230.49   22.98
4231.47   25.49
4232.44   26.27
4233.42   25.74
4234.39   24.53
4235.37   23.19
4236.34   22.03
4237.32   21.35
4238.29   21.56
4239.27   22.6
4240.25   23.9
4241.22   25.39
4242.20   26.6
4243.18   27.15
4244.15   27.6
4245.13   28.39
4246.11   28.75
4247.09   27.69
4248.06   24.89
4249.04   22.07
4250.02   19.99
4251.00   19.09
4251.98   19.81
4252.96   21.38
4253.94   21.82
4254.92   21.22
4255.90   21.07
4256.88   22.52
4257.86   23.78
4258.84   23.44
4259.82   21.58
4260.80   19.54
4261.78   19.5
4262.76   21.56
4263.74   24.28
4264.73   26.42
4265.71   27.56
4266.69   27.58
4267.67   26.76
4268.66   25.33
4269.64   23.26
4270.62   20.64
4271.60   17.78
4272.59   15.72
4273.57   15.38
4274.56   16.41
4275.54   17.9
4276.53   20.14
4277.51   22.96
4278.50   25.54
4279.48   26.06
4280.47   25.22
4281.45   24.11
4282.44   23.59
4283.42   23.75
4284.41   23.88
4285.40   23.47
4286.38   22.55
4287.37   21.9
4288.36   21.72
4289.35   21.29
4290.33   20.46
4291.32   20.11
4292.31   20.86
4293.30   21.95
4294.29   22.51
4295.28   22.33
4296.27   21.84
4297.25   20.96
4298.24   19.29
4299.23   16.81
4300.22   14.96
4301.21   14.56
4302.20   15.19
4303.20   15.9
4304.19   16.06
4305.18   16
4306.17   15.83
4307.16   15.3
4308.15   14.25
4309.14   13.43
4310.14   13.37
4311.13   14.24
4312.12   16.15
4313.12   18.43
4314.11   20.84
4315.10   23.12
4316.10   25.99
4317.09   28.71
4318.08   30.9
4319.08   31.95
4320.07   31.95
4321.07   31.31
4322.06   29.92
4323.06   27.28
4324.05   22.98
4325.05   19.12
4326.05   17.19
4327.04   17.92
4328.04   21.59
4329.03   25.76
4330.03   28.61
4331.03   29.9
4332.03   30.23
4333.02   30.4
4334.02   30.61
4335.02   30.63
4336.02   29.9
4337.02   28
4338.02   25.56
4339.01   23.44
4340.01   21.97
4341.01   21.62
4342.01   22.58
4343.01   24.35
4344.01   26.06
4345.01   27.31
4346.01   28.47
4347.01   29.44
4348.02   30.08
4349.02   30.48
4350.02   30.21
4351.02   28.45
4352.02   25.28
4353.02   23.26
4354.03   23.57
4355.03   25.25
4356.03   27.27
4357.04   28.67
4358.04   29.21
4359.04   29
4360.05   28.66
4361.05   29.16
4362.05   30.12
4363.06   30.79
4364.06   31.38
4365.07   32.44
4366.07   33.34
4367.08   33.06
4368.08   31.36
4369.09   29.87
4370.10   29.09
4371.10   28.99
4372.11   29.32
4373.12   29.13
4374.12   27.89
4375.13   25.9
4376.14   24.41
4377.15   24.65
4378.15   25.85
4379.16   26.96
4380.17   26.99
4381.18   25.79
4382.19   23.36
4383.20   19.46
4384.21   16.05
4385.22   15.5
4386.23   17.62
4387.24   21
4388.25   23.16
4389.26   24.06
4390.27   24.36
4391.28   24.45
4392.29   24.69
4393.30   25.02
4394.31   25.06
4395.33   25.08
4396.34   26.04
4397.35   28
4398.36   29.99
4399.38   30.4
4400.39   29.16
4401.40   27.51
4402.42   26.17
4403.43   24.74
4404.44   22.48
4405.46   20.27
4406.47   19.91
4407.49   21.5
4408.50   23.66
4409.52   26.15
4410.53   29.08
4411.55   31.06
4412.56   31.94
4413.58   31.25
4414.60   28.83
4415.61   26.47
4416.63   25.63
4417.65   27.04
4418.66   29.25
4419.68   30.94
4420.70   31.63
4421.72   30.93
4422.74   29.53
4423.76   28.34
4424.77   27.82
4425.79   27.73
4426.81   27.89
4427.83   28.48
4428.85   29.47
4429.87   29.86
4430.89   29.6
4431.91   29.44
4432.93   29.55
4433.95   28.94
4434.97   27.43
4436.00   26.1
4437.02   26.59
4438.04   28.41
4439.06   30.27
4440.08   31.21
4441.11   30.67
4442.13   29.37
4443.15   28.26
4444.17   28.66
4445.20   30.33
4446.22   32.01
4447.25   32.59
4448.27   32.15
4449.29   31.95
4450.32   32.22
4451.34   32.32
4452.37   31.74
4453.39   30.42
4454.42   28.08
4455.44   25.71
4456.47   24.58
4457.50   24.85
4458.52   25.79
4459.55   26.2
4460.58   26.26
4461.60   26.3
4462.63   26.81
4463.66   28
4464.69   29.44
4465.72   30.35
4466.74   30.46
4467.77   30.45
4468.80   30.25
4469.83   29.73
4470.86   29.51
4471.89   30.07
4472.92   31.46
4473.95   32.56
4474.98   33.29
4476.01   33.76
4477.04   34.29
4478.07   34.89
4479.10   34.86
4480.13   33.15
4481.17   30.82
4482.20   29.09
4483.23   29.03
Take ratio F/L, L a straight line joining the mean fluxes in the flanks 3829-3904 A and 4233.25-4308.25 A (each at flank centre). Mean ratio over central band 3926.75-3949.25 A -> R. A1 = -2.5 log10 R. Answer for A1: 0.322 mag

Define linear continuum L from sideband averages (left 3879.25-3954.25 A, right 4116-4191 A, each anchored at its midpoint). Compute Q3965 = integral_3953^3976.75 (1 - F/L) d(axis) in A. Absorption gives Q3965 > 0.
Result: 4.6 A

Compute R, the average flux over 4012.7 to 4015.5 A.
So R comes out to 24.3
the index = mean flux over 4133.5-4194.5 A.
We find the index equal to 22.5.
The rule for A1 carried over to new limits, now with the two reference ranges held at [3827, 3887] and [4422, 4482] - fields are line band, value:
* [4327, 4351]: -0.063 mag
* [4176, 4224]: -0.130 mag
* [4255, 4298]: 0.050 mag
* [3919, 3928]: -0.146 mag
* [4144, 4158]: -0.148 mag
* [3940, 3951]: -0.128 mag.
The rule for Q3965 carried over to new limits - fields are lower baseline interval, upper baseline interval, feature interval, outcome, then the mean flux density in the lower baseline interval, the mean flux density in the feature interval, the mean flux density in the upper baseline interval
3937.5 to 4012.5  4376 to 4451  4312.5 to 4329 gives -0.1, 16.2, 24.9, 27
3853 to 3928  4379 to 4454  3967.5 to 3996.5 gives -4.5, 11.4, 16.5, 27.3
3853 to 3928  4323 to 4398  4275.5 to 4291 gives 0.6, 11.4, 22.9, 26.3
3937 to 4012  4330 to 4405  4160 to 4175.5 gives -1.6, 16.1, 23.6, 26.8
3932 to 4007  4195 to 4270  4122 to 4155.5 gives -4.5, 14.9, 22.9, 23.1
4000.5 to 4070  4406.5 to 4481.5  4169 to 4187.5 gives 1.6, 21.8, 22.3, 29.3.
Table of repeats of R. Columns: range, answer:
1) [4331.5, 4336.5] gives 30.3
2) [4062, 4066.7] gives 17.3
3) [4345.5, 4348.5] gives 29.2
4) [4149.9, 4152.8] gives 22.2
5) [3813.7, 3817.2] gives 8.71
